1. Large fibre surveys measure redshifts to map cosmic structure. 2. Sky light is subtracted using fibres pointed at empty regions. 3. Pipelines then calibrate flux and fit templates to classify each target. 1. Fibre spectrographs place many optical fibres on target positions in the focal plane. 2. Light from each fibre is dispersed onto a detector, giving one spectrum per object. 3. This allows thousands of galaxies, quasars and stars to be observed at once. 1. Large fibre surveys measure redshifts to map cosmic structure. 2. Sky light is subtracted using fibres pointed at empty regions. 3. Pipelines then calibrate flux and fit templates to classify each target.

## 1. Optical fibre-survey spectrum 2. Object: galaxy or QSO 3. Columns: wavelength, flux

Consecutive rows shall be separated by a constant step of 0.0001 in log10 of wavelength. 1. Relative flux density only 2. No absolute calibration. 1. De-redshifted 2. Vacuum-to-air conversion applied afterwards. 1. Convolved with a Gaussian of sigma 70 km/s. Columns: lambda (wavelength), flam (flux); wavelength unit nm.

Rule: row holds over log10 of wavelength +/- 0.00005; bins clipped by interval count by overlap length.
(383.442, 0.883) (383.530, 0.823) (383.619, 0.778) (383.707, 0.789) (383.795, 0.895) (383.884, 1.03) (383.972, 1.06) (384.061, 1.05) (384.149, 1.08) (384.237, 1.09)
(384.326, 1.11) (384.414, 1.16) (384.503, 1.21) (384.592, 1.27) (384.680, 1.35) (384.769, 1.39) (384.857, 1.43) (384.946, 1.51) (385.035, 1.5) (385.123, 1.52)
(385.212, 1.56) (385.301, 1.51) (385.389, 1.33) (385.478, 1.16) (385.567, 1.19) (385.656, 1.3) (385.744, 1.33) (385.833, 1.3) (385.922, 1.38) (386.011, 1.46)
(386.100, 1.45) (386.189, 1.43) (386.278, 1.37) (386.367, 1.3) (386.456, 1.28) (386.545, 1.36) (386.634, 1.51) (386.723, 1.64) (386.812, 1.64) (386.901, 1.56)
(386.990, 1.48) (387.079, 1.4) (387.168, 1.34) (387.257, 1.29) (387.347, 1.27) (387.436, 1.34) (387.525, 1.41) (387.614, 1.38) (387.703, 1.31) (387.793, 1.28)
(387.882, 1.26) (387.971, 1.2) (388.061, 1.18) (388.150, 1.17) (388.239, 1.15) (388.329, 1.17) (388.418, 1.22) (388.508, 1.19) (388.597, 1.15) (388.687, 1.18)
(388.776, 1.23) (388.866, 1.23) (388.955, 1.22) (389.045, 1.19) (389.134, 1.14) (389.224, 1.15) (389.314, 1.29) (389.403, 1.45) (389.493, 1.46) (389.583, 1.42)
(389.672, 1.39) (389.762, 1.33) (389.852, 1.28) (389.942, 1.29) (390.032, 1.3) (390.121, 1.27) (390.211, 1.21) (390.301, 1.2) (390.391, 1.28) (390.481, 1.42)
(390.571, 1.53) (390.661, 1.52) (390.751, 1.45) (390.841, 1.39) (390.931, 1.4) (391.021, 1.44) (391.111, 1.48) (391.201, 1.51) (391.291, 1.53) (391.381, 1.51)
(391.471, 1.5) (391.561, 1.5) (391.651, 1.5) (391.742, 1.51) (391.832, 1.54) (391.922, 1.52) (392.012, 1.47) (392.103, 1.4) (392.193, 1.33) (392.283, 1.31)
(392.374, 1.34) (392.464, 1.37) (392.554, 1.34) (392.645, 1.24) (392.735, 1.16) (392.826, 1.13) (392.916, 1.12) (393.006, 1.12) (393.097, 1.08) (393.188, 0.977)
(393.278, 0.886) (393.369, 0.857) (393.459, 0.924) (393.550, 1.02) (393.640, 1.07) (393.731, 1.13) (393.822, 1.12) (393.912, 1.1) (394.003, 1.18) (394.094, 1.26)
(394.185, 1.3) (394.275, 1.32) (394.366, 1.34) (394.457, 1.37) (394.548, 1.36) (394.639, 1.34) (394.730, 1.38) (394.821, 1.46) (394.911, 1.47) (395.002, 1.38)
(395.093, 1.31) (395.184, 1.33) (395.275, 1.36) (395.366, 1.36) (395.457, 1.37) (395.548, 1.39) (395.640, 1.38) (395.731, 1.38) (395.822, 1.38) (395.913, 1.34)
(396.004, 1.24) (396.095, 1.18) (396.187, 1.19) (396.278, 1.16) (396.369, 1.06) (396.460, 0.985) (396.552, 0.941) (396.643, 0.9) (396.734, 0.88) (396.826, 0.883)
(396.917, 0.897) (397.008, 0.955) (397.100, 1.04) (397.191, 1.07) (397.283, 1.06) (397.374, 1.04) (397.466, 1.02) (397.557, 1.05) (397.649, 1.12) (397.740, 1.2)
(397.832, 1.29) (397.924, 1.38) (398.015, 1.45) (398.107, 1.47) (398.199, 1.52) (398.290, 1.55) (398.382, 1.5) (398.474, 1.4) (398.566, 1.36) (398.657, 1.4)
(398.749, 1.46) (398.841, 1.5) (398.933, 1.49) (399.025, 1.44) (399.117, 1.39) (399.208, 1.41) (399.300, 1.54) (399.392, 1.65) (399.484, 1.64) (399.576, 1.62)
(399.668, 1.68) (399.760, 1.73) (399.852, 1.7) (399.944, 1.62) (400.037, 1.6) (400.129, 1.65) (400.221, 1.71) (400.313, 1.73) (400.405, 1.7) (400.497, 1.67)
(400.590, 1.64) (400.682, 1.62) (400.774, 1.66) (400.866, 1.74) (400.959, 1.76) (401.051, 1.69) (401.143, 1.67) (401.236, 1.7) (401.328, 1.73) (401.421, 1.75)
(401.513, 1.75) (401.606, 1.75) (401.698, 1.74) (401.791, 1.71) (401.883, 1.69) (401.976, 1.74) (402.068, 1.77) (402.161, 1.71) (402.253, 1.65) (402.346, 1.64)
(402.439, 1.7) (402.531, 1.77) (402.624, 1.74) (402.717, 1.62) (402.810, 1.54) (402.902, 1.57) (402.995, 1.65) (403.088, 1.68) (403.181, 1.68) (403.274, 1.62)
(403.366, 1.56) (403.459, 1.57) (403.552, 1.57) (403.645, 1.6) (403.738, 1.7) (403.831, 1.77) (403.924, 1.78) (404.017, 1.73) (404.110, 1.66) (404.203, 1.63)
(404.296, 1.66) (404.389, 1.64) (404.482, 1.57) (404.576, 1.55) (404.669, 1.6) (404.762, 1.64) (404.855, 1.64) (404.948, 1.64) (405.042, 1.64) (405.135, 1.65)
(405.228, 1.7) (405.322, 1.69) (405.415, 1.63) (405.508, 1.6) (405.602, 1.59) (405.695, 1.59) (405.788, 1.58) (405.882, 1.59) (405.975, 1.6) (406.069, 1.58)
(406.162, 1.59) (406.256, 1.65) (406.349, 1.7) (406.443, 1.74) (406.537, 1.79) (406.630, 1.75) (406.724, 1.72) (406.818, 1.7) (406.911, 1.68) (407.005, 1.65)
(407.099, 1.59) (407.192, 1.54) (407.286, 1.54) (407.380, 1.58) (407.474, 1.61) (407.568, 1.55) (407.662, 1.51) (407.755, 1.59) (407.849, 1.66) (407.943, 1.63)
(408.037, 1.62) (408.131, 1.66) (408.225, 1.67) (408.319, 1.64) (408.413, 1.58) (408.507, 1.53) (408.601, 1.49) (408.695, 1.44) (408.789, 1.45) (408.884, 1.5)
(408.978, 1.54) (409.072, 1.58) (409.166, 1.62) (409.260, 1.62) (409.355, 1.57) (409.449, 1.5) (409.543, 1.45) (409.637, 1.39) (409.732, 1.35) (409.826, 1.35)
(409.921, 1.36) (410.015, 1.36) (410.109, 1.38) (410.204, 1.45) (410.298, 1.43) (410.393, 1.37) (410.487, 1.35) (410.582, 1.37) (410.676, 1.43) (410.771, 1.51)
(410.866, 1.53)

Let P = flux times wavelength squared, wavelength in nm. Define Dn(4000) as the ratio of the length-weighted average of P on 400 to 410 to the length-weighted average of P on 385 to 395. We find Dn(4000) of 1.33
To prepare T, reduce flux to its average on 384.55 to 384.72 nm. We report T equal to 1.31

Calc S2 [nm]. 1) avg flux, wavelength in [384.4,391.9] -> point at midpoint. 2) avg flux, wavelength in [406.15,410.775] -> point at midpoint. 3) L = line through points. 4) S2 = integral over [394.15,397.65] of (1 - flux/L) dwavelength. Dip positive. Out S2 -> 0.54 nm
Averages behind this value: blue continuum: 1.36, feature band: 1.21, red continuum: 1.55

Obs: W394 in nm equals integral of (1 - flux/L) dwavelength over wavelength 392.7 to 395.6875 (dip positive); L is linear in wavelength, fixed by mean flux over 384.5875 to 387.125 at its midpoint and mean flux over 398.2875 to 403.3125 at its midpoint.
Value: 0.61 nm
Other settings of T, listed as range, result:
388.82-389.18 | 1.19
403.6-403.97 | 1.71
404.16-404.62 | 1.61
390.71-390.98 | 1.41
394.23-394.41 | 1.33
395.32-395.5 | 1.37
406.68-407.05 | 1.69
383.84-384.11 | 1.05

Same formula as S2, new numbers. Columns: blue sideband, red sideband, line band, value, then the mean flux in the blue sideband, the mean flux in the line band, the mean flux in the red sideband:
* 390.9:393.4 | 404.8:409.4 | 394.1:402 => 0.15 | 1.33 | 1.42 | 1.61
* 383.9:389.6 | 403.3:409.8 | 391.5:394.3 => 0.34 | 1.31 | 1.23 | 1.61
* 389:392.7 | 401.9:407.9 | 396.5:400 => 0.46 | 1.38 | 1.32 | 1.64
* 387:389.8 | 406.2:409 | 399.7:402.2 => -0.35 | 1.27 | 1.7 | 1.61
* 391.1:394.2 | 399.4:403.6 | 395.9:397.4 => 0.42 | 1.26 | 1.04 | 1.68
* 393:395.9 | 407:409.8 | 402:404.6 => -0.39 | 1.24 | 1.66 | 1.55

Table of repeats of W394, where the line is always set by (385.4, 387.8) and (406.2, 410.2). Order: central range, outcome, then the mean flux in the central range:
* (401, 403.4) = -0.275 nm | 1.69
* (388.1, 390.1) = 0.206 nm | 1.25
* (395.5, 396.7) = 0.220 nm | 1.19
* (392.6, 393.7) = 0.295 nm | 1.05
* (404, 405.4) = -0.096 nm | 1.64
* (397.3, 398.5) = 0.143 nm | 1.3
